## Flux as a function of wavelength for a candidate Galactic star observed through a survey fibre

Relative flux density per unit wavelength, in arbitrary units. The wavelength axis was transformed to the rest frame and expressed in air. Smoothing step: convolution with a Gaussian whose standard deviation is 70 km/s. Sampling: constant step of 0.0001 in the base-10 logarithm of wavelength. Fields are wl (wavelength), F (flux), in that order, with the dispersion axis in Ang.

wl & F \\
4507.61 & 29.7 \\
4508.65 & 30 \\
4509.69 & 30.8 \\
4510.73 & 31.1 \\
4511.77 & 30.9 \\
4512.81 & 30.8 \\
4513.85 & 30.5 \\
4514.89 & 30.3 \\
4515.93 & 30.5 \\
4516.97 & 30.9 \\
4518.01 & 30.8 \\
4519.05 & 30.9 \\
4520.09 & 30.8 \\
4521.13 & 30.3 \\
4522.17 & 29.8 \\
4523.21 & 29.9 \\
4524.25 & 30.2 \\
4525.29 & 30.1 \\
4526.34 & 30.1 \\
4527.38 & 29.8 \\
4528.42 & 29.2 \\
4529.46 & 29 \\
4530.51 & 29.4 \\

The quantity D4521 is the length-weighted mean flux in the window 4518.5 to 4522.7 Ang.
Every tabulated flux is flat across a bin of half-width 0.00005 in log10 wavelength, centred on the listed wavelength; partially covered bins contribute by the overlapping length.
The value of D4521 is 30.5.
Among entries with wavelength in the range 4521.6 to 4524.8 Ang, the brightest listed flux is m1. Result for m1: 30.2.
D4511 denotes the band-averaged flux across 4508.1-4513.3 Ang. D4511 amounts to 30.7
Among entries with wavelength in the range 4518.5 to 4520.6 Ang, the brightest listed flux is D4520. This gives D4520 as 30.9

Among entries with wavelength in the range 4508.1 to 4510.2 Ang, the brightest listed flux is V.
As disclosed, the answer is 30.8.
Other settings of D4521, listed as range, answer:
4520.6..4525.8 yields 30.1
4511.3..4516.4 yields 30.6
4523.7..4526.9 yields 30.1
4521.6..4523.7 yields 29.9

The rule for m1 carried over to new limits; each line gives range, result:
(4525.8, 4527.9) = 30.1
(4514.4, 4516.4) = 30.5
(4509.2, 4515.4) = 31.1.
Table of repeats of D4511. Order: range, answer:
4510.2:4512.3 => 30.9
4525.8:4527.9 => 29.9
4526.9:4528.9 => 29.5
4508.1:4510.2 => 30.3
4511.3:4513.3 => 30.8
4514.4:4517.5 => 30.6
